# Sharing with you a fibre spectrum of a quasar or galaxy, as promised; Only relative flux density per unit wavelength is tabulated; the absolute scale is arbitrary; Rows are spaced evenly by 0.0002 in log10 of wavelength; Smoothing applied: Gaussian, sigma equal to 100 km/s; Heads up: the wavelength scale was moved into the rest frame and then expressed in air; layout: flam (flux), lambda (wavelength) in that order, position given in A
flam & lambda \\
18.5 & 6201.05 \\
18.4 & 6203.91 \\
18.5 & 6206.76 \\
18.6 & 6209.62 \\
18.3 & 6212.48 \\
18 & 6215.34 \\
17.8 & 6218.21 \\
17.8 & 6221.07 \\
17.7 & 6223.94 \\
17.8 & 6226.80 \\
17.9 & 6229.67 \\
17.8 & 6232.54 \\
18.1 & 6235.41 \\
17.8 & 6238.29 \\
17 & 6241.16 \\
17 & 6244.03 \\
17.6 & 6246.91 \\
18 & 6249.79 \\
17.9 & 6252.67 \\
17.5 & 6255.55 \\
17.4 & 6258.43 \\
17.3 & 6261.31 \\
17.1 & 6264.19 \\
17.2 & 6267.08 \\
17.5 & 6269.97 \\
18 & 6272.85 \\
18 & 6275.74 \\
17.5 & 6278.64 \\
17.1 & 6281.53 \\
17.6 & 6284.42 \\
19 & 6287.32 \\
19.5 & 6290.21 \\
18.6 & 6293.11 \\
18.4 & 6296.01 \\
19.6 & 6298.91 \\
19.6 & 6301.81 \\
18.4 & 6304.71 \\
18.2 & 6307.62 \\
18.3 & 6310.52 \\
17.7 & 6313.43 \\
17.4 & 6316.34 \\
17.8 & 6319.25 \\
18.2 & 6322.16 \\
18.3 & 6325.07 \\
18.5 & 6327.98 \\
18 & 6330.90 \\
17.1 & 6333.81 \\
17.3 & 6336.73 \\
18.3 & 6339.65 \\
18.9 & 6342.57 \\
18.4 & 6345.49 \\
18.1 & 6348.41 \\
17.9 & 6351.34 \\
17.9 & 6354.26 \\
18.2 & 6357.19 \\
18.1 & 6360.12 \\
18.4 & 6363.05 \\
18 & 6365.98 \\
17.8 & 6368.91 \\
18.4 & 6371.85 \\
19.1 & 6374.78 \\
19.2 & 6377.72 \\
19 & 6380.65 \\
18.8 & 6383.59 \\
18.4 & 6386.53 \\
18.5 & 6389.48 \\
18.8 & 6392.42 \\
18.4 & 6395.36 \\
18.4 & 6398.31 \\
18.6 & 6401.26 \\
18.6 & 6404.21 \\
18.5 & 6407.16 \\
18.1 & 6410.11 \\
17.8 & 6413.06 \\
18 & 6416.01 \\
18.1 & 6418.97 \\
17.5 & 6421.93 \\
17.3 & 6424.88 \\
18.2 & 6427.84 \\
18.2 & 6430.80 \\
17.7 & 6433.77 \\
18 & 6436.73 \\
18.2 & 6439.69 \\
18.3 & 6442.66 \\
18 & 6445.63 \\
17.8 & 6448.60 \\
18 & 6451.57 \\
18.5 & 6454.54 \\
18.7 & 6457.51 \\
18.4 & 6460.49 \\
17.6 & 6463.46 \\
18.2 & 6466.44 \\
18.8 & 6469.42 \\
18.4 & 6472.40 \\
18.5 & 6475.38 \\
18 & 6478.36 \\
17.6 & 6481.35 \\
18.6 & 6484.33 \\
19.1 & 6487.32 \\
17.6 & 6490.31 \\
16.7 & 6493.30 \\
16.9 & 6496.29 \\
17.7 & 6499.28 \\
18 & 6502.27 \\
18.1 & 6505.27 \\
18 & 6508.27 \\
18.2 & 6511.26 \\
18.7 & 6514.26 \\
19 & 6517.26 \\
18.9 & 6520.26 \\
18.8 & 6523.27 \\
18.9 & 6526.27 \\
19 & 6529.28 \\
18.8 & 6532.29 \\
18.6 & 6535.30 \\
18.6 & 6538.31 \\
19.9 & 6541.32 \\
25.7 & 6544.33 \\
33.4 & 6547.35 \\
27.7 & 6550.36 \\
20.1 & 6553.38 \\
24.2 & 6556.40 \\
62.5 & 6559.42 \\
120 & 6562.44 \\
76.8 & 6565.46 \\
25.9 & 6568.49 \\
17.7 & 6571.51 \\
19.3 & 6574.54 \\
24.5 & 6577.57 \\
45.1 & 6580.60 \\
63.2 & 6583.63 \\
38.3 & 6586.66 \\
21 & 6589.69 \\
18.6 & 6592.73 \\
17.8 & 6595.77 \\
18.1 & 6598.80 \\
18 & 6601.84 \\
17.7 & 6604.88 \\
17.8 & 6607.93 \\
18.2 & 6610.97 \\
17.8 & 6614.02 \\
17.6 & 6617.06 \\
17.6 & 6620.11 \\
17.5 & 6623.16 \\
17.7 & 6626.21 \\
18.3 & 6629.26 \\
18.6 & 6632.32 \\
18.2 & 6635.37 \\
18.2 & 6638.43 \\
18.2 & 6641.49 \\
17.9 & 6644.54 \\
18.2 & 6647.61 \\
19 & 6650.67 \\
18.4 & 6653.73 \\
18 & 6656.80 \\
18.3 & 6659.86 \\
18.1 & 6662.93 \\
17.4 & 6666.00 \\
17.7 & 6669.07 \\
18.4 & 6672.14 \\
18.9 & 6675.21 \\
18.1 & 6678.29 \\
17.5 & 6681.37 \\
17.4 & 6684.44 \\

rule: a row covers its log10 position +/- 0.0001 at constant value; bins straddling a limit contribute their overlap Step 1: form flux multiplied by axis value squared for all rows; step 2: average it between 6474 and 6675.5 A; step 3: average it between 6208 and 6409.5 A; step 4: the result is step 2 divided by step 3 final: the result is 1.41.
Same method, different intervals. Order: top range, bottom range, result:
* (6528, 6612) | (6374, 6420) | 1.77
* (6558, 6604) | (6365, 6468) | 2.23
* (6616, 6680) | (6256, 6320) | 1.12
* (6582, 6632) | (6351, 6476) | 1.29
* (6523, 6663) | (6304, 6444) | 1.52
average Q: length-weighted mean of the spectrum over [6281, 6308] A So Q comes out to 18.7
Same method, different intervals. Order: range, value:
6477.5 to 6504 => 17.8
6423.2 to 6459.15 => 18.1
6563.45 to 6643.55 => 25.1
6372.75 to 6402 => 18.7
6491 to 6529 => 18.2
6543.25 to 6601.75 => 36.4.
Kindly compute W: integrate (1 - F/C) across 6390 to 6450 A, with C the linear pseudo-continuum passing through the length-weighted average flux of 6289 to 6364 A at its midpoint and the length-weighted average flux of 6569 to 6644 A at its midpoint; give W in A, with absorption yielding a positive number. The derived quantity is 4.5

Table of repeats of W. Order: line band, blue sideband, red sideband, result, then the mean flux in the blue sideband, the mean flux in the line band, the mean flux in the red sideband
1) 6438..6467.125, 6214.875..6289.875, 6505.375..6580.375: 8.6 A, 17.7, 18.2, 29.4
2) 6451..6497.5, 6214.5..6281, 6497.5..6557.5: 4.3 A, 17.6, 18.1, 20.5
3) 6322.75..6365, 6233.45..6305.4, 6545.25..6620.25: 6.4 A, 17.9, 18.1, 32.1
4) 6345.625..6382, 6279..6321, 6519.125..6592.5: 6.1 A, 18.3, 18.3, 33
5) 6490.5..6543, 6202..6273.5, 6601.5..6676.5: -1.3 A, 17.8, 18.4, 18.1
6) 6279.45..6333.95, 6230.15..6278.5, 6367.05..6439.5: -1.4 A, 17.6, 18.3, 18.3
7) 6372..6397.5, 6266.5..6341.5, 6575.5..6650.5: 0.6 A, 18.1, 18.7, 22.2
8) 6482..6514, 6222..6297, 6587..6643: 0.7 A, 17.8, 17.9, 18.6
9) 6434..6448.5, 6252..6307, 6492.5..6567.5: 3.9 A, 18.1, 18.1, 28.3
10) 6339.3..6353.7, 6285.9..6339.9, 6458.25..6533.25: 0.0 A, 18.3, 18.3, 18.3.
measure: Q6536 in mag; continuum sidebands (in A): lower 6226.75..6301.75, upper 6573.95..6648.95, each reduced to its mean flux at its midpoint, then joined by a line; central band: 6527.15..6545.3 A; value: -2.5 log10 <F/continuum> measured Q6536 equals 0.07 mag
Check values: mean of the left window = 17.9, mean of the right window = 22.2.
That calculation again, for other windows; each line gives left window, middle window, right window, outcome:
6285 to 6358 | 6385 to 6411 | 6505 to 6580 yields 0.19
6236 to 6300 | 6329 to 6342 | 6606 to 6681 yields 0.01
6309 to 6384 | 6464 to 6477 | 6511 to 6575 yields 0.37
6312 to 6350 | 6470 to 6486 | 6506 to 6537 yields 0.02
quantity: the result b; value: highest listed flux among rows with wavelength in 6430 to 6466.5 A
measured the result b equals 18.7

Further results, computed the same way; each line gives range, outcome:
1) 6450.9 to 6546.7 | 25.7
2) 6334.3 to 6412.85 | 19.2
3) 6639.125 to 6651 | 19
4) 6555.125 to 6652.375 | 120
